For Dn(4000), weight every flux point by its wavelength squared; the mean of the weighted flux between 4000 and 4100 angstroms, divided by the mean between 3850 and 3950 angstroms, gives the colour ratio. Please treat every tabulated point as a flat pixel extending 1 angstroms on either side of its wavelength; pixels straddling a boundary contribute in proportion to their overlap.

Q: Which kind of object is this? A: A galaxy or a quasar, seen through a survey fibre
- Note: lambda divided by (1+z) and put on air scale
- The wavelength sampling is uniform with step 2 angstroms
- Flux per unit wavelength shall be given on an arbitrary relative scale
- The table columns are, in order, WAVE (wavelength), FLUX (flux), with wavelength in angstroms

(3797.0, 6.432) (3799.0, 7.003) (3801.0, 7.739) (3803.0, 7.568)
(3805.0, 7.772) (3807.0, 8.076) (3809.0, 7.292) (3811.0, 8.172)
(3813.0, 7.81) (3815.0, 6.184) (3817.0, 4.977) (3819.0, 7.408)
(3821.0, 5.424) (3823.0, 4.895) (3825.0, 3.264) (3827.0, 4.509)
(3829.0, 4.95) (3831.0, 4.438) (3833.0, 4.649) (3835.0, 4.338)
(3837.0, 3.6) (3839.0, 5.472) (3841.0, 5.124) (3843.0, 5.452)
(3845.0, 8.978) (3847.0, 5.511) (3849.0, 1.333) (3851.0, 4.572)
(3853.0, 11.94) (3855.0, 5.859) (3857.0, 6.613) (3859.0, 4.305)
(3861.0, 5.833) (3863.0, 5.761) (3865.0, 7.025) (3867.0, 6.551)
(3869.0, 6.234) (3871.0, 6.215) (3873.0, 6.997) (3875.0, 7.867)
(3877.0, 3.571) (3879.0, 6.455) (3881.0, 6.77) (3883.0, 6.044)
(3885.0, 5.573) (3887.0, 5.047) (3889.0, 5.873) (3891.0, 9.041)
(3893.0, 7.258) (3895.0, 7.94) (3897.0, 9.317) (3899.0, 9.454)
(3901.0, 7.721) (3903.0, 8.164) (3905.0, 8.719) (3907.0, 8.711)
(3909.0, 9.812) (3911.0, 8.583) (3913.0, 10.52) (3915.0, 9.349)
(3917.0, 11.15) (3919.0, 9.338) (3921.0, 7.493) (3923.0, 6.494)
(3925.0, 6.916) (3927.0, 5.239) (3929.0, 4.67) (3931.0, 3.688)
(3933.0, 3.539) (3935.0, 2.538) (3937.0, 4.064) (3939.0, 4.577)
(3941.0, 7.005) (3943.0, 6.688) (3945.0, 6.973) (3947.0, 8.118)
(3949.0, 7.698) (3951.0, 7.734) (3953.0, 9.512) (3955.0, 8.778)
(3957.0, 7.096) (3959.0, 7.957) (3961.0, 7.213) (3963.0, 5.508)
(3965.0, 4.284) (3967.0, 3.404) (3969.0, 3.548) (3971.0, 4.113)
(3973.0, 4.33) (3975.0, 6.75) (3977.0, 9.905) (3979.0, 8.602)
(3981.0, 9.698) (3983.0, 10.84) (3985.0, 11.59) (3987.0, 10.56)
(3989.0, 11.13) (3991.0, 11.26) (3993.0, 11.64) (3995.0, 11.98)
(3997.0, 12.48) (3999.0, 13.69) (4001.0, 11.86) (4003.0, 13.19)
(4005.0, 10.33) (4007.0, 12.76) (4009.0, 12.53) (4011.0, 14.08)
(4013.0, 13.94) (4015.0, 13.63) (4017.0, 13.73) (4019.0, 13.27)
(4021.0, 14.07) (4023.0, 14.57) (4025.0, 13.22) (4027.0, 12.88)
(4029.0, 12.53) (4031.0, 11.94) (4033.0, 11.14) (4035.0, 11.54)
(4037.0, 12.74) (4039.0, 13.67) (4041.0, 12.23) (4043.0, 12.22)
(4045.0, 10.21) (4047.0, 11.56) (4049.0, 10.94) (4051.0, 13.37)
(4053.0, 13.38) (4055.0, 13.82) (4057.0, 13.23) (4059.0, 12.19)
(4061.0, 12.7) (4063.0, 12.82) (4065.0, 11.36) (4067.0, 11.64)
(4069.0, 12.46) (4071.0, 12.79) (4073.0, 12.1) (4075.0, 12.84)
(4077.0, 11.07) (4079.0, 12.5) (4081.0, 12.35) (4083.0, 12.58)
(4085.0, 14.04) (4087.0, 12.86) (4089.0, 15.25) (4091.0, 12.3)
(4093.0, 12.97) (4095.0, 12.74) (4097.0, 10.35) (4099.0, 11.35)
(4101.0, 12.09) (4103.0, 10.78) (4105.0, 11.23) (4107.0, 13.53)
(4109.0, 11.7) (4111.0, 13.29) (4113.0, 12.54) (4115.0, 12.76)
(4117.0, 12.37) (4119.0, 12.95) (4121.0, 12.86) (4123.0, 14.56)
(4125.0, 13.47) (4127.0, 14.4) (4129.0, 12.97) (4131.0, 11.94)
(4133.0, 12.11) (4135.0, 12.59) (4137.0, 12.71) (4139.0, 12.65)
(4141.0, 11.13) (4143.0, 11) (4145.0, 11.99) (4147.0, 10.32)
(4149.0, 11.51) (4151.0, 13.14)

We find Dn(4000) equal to 2.0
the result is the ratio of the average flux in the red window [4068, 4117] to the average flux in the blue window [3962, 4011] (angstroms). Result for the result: 1.31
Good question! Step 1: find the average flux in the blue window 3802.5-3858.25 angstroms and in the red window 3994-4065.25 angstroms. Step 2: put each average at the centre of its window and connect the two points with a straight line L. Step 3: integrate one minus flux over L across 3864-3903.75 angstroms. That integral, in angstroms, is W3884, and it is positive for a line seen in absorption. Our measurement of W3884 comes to 4.1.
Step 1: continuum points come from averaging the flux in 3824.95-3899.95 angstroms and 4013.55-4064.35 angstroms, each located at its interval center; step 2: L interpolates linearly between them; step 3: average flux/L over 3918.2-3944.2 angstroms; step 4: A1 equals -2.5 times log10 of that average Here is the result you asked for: 0.48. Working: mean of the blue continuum 6.08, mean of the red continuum 12.7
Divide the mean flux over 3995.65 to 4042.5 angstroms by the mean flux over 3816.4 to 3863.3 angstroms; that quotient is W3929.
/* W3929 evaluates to 2.39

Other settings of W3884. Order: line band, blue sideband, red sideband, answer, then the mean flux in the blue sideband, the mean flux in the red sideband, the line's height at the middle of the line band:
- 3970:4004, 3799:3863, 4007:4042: 4.4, 5.95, 13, 11.7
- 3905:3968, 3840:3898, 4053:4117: 9.5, 6.38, 12.5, 8.28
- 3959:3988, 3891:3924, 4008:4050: 10.0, 8.76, 12.7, 10.9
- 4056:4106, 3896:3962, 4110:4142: -3.3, 7.42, 12.8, 11.6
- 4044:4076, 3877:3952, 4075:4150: -3.8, 7.09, 12.4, 11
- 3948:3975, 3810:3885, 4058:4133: 7.9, 5.81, 12.6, 8.91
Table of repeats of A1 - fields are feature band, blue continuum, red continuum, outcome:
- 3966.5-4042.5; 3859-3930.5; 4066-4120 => -0.11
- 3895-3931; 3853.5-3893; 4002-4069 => -0.06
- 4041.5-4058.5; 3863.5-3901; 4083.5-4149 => -0.13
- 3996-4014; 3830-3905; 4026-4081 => -0.19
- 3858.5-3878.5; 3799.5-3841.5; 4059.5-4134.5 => 0.16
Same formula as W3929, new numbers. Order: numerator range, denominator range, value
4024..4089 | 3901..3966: 1.74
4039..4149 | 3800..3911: 1.91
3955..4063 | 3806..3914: 1.68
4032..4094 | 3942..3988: 1.68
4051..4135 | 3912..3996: 1.69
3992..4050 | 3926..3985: 1.95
